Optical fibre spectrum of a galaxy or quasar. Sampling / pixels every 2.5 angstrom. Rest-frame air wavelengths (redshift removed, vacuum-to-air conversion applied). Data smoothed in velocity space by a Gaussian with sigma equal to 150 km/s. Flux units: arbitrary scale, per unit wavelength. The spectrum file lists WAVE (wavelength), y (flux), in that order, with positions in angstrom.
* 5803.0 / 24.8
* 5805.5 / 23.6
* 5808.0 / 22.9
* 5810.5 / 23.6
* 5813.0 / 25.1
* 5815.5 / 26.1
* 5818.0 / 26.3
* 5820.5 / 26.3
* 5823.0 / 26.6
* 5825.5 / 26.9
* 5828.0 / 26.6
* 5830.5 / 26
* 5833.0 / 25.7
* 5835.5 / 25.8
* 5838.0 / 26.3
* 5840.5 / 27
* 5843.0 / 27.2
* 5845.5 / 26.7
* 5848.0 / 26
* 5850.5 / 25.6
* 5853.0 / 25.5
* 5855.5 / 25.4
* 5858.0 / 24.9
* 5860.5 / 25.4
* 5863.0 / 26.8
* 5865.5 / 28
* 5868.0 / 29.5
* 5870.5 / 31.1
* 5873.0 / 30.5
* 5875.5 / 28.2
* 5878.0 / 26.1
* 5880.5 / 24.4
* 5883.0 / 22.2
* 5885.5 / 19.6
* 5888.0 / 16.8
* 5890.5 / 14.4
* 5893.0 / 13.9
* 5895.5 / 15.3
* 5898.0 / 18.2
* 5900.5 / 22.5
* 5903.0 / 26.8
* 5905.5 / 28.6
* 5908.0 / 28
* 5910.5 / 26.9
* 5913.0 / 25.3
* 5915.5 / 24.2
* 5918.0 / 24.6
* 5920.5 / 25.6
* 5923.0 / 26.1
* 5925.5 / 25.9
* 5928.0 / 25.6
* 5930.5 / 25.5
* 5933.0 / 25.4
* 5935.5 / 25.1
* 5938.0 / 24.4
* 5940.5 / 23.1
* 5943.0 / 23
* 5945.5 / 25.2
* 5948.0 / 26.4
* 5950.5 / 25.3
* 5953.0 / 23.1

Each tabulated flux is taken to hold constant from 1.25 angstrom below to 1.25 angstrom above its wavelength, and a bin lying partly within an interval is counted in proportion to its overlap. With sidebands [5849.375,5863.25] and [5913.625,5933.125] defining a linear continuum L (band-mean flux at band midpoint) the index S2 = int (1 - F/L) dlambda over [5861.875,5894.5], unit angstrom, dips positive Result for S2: 2.03 angstrom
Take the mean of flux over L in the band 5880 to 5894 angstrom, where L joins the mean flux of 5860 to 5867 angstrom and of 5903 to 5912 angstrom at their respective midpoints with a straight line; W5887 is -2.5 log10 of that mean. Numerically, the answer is 0.43 mag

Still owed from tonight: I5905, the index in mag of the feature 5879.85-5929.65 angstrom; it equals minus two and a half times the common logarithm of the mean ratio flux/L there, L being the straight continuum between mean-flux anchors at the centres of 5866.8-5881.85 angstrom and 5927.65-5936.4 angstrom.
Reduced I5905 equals 0.17 mag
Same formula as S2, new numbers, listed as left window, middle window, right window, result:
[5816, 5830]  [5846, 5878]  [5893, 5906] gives -4.7 angstrom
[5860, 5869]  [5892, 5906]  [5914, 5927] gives 3.0 angstrom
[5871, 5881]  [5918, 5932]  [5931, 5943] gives -0.3 angstrom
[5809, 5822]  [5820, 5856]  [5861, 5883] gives 0.1 angstrom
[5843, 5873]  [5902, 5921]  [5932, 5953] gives -0.6 angstrom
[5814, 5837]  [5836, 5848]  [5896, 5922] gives -0.3 angstrom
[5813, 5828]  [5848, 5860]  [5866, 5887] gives 0.4 angstrom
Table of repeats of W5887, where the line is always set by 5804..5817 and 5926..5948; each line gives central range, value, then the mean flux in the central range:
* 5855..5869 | -0.09 mag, 26.7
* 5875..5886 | 0.02 mag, 24.1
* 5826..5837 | -0.07 mag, 26.1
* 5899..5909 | -0.07 mag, 26.2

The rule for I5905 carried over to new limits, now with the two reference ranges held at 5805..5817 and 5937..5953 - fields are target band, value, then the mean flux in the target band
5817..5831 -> -0.09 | 26.5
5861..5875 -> -0.19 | 28.9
